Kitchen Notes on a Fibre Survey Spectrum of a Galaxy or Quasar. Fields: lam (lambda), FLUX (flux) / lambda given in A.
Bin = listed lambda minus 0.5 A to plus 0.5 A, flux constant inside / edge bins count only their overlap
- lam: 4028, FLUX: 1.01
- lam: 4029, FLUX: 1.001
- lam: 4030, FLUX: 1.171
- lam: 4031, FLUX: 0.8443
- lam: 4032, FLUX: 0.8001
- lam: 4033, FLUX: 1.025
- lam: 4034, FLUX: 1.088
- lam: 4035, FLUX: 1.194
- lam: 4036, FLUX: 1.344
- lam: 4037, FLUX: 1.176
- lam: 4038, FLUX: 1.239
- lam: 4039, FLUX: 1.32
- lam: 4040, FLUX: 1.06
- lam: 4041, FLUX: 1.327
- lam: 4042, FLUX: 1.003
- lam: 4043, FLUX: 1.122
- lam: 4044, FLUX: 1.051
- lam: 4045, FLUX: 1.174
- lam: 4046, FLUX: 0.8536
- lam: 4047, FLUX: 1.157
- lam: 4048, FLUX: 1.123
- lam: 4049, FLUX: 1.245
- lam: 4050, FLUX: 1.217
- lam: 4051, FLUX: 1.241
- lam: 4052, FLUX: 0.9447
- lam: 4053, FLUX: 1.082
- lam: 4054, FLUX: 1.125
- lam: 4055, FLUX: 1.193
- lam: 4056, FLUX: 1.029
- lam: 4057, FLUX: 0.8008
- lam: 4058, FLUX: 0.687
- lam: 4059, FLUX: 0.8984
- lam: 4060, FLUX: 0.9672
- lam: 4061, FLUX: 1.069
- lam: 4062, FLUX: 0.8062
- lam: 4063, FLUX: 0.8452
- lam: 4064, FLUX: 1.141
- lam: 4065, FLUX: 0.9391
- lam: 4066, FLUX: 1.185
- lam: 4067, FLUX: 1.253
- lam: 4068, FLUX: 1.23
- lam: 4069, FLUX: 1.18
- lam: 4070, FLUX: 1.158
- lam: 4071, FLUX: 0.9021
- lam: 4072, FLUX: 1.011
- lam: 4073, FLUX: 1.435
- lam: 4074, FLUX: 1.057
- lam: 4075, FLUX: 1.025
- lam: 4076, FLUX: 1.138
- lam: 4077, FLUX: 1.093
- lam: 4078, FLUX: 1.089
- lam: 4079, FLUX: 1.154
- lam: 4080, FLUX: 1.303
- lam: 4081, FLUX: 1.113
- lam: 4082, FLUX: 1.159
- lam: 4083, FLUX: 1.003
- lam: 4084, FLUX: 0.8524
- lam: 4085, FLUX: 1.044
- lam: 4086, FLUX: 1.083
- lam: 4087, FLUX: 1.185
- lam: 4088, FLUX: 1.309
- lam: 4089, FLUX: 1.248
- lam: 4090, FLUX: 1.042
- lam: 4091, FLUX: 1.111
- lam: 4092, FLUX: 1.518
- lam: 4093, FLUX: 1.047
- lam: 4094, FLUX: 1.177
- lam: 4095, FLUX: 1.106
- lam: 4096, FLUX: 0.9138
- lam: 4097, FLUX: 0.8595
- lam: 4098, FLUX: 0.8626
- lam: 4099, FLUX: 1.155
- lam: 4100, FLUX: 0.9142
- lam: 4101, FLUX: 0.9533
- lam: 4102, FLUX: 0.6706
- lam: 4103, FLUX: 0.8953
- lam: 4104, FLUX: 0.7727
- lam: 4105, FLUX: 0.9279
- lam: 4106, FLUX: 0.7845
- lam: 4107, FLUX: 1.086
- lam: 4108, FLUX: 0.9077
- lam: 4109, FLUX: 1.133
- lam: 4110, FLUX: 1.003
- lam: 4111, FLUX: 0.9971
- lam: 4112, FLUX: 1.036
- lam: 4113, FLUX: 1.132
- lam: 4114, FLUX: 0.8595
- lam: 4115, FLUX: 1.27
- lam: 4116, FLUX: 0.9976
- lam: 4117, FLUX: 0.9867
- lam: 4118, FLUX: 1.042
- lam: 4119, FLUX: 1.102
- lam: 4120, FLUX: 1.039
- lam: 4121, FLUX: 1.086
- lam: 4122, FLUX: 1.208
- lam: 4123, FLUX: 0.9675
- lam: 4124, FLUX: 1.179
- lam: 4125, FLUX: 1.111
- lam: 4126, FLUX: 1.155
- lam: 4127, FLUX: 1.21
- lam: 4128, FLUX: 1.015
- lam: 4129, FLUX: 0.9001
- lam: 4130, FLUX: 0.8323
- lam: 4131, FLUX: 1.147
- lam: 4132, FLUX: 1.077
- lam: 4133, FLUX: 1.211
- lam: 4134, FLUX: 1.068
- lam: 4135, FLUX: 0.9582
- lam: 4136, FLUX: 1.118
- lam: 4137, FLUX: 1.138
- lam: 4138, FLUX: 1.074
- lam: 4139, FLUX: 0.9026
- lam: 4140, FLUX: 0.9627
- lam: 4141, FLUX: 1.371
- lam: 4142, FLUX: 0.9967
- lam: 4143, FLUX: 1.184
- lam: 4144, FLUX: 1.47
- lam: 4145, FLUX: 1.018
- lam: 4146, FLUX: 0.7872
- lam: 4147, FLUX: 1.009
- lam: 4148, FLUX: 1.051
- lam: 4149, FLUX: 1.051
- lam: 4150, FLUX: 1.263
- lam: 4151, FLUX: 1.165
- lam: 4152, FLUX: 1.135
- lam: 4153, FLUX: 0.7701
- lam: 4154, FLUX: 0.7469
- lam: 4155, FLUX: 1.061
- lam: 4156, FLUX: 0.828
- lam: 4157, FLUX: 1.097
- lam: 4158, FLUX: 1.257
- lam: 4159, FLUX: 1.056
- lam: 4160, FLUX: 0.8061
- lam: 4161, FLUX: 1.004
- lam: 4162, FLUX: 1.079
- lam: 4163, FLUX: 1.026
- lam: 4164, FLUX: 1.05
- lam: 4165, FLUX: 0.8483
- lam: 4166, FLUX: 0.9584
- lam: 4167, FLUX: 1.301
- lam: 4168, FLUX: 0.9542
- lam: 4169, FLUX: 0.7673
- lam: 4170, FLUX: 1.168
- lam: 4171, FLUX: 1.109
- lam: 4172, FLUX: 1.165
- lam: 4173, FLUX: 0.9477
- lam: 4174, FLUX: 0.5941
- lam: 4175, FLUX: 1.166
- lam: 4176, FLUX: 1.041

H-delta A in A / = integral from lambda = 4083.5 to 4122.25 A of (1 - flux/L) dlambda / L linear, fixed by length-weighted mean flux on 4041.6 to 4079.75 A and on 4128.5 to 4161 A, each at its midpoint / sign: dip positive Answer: 1.0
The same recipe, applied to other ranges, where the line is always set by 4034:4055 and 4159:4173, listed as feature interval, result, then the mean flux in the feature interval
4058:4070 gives 1.0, 1.04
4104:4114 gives 0.9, 0.982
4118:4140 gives -0.2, 1.07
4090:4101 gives 0.3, 1.06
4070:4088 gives 0.1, 1.1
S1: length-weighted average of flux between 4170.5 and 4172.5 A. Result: 1.14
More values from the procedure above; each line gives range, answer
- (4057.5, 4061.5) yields 0.905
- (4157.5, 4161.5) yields 1.03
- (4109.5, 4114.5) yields 1.01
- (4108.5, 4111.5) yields 1.04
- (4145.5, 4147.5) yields 0.898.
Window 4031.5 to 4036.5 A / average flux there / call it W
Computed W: 1.09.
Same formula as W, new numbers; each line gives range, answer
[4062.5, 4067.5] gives 1.07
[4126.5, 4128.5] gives 1.11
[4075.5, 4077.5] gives 1.12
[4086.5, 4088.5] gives 1.25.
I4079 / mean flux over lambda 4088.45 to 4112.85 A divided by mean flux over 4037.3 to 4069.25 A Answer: 0.93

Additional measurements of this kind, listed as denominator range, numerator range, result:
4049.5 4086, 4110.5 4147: 1.01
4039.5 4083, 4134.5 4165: 0.96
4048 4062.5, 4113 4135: 1.04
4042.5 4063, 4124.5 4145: 1.06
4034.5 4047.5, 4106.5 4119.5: 0.90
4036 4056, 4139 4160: 0.92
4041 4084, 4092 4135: 0.95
